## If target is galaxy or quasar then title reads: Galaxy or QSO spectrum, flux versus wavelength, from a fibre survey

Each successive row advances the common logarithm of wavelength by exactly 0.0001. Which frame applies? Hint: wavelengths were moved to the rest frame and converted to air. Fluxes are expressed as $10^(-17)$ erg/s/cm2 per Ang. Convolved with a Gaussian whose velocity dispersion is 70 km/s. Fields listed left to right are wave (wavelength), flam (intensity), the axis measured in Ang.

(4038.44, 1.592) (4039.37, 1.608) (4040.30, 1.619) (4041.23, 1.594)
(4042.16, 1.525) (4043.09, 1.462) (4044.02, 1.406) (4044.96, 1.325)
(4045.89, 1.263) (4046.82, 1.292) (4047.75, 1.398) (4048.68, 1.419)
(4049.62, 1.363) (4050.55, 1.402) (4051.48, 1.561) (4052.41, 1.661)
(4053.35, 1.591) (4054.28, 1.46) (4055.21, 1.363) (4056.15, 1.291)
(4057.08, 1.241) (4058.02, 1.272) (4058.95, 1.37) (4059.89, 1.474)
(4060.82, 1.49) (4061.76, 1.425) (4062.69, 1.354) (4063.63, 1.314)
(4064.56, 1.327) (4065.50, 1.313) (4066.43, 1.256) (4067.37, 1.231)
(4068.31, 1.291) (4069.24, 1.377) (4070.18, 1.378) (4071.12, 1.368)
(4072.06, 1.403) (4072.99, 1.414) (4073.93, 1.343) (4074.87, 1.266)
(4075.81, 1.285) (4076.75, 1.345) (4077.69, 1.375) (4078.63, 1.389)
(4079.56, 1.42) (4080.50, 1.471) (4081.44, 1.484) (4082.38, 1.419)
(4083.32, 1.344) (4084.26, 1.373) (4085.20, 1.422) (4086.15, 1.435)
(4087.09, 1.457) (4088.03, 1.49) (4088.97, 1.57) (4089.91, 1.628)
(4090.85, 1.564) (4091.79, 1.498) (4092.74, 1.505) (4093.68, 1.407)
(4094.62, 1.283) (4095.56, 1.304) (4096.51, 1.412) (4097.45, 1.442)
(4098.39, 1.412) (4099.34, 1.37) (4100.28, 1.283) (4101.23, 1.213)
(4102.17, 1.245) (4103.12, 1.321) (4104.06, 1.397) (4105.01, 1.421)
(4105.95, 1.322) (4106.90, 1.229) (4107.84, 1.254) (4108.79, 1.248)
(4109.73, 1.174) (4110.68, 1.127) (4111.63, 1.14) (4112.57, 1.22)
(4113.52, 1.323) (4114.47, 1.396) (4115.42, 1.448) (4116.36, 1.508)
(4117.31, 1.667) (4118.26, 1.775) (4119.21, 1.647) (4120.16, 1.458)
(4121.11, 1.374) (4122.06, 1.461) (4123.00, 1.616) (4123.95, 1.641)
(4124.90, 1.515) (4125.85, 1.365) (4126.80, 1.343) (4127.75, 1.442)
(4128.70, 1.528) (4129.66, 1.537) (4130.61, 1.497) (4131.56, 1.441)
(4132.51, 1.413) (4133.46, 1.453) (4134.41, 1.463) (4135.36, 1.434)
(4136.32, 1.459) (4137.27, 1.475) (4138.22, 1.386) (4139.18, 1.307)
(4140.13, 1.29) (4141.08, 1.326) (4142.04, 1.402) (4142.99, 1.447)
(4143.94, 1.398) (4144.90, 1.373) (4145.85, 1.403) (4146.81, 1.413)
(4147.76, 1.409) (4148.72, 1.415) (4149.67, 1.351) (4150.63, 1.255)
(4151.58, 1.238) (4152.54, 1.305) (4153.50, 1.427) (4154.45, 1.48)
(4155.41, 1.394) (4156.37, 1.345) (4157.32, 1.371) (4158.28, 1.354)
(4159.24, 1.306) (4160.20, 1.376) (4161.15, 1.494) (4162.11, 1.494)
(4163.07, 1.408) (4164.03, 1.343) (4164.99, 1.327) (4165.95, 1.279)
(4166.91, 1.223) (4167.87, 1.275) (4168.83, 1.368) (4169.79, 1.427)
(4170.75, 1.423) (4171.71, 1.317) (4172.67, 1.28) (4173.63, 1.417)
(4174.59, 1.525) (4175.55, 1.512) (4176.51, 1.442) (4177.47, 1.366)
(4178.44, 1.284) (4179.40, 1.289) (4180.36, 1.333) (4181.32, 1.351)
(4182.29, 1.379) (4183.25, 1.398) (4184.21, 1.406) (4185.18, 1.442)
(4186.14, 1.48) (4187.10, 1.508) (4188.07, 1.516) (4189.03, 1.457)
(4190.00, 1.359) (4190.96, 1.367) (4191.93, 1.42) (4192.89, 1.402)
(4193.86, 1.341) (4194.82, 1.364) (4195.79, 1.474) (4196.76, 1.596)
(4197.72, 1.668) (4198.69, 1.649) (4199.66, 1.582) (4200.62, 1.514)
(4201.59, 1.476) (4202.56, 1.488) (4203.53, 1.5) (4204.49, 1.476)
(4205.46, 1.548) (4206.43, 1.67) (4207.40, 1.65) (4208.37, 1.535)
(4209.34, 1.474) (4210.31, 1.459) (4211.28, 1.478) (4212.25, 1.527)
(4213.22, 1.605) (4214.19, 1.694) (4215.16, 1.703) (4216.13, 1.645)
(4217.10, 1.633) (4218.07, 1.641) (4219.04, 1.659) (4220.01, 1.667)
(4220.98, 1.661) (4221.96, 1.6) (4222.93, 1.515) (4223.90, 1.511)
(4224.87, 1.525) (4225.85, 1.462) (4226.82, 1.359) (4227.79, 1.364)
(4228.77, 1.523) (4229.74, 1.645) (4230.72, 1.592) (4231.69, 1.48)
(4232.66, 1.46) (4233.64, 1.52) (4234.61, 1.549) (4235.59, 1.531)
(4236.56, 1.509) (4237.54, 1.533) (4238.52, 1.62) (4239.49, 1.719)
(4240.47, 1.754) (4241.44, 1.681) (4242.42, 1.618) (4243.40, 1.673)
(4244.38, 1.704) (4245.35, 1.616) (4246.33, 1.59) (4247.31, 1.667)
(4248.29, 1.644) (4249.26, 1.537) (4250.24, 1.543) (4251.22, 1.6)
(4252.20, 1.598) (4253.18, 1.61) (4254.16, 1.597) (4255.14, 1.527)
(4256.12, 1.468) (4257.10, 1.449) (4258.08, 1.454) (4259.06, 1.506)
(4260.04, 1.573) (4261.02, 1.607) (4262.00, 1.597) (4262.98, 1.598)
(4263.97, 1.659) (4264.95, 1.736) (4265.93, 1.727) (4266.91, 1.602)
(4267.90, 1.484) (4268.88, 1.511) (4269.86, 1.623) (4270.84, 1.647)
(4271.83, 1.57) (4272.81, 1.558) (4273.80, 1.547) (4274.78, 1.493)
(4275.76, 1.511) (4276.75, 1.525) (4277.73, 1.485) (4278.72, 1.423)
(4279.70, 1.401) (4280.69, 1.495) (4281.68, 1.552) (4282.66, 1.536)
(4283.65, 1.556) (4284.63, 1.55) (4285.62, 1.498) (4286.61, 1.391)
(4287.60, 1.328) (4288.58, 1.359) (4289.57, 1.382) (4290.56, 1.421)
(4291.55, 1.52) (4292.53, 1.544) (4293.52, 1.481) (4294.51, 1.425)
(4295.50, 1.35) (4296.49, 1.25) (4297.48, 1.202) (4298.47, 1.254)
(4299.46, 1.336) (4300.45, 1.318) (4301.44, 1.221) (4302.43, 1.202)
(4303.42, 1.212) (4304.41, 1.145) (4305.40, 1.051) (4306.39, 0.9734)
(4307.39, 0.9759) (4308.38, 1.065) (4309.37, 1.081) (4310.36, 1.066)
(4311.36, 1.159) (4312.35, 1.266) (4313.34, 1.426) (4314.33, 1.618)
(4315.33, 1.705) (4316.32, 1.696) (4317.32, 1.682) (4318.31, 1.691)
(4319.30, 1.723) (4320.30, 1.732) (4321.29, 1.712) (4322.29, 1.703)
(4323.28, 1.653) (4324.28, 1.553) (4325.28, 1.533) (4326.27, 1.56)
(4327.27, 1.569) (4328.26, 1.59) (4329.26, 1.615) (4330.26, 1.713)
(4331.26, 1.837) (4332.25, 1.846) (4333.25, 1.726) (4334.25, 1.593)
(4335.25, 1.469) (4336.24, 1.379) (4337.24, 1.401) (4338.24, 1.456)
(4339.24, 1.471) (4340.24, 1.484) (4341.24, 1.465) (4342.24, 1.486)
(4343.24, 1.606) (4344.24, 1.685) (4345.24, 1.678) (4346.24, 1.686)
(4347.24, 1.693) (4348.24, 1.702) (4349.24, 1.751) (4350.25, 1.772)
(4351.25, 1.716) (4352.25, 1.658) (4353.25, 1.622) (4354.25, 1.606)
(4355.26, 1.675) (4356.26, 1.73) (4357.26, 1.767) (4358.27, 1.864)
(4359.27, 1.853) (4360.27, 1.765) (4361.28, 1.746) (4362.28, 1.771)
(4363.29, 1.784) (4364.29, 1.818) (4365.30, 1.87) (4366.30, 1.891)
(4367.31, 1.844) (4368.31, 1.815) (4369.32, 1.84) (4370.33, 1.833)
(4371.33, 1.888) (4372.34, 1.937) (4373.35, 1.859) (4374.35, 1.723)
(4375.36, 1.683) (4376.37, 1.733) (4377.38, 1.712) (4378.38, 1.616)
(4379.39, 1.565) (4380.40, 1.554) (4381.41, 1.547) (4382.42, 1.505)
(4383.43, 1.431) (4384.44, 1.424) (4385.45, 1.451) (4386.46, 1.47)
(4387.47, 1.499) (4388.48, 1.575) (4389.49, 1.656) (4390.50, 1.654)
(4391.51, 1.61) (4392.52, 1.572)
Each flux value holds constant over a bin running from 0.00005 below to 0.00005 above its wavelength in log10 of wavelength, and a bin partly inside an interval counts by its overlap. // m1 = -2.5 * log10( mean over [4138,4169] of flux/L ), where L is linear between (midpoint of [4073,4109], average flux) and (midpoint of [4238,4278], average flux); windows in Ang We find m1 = 0.08 mag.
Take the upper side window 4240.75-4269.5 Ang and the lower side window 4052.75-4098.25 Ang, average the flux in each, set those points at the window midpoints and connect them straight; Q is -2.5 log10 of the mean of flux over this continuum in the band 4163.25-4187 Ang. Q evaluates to 0.10 mag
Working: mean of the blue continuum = 1.4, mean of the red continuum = 1.59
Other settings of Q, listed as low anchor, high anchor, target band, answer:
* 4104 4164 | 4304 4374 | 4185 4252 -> -0.04 mag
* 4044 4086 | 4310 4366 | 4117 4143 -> -0.02 mag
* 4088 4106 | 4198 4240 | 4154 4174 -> 0.09 mag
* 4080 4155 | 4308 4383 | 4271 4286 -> 0.04 mag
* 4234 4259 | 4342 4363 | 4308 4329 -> 0.11 mag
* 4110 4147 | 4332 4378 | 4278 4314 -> 0.23 mag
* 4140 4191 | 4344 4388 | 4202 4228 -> -0.07 mag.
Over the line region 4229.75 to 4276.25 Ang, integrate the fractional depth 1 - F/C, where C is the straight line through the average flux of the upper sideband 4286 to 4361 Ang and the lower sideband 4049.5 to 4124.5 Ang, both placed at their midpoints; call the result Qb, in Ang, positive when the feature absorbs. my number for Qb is -3.5 Ang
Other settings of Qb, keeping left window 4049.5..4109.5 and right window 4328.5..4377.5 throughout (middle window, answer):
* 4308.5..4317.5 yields 1.47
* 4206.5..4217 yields -0.30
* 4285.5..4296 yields 1.33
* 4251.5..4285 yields 1.09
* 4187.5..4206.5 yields 0.40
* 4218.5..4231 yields 0.08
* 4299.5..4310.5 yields 3.46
